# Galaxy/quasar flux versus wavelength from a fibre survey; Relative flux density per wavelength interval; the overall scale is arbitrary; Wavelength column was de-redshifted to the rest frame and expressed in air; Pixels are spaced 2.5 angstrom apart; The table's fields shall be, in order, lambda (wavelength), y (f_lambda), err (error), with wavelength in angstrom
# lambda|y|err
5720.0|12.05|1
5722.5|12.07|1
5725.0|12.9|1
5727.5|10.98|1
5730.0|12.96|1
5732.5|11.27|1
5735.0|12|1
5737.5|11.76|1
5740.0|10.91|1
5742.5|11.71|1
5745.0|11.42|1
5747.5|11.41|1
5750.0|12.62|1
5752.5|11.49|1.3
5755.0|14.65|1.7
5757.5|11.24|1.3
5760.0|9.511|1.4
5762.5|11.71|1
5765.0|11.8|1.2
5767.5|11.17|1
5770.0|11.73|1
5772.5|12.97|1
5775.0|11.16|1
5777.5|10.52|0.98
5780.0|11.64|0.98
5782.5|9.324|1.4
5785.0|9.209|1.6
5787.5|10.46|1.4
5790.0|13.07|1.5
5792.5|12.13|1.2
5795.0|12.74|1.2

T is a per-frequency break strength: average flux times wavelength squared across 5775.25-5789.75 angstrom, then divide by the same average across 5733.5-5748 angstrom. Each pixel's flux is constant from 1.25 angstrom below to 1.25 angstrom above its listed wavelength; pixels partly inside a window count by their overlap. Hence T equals 0.92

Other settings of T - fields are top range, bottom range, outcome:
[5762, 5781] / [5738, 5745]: 1.03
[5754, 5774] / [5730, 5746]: 1.02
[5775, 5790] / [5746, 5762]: 0.90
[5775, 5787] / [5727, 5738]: 0.88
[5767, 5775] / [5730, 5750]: 1.03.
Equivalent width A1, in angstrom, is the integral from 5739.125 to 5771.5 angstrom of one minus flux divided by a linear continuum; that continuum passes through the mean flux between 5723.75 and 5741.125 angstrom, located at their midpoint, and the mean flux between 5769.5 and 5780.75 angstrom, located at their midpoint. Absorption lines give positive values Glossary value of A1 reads 0.12 angstrom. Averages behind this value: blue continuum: 11.8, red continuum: 11.6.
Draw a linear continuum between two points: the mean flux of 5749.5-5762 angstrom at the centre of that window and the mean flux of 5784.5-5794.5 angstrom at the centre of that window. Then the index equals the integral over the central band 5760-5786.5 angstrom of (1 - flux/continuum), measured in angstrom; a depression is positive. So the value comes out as 1.41 angstrom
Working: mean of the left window 11.8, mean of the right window 11.5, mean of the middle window 11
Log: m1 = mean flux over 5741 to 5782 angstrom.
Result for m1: 11.6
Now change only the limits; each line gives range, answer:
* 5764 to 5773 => 11.8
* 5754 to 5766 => 11.7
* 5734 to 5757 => 12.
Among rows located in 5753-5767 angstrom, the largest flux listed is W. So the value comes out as 14.65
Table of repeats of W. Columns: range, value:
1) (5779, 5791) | 13.07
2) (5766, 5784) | 12.97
